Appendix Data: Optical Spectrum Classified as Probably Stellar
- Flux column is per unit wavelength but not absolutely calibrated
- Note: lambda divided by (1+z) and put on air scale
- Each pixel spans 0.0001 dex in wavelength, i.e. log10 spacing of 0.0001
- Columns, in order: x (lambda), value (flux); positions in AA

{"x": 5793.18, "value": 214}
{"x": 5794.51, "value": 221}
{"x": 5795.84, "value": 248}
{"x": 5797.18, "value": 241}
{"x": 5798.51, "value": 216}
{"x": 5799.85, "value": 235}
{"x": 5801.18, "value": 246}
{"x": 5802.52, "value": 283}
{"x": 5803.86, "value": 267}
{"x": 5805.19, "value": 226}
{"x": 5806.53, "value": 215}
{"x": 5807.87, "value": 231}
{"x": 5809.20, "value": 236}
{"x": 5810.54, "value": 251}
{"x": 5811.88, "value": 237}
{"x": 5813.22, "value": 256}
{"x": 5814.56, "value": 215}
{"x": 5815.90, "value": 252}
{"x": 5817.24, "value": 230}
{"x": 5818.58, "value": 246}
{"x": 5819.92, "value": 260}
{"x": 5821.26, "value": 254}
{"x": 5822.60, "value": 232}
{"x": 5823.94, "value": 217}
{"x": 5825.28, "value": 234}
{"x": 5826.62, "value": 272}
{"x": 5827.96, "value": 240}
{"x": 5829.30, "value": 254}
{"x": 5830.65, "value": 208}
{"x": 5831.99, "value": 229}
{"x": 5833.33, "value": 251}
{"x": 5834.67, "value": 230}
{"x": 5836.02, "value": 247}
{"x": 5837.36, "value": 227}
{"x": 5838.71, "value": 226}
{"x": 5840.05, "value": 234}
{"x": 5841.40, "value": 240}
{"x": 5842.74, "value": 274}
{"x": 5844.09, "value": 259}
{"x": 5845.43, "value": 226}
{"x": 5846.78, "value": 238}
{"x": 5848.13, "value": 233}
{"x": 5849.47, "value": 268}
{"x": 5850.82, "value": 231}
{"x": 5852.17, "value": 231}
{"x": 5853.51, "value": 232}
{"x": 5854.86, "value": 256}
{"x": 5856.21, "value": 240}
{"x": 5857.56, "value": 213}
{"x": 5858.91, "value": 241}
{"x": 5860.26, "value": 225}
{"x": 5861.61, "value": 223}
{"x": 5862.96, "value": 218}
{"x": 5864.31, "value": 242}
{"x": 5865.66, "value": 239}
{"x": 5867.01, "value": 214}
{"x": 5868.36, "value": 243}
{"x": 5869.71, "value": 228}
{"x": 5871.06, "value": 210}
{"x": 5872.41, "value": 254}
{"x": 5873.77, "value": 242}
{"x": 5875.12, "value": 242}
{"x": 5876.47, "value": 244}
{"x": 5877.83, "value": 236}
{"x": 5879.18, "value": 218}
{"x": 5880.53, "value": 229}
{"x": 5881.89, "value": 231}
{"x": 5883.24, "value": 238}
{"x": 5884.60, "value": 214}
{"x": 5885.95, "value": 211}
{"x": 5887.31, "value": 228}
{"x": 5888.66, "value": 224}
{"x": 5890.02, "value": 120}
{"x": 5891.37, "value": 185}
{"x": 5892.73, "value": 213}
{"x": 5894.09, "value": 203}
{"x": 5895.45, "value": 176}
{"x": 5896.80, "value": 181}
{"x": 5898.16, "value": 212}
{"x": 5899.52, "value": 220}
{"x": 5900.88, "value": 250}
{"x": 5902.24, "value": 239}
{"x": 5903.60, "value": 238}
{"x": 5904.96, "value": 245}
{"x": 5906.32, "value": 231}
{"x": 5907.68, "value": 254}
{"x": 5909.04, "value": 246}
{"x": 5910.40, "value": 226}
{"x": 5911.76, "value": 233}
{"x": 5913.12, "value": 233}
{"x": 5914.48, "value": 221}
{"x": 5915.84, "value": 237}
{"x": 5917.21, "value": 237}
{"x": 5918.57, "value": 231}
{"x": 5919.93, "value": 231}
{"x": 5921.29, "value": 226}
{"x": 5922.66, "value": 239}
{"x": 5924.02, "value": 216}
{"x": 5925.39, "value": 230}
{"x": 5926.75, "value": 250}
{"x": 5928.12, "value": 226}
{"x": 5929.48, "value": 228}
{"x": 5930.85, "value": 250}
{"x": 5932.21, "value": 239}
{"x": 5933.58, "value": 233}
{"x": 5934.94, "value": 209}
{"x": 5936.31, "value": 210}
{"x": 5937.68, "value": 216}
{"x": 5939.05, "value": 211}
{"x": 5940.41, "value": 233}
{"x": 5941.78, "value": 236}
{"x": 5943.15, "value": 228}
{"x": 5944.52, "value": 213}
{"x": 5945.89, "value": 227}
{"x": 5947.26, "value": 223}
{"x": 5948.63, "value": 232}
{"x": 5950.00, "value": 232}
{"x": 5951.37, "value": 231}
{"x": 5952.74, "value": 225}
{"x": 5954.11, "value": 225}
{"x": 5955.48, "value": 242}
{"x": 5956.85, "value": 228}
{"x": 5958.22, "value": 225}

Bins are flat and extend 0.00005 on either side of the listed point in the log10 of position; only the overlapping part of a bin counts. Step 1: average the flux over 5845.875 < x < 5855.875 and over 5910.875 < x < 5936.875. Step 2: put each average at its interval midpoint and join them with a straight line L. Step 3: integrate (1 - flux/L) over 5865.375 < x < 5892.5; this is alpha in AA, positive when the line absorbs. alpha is 1.7 AA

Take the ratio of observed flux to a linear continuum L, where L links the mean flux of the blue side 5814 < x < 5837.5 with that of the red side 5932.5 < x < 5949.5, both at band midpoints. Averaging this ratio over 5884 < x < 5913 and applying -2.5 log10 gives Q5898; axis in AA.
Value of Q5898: 0.06 mag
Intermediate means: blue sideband 239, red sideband 223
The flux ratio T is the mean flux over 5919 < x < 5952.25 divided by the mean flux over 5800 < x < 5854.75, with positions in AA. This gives 0.95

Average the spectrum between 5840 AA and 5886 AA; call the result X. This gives 235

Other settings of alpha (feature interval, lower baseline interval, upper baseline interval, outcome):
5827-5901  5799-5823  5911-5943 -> 2.7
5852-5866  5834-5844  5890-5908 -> 0.0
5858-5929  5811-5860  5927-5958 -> 2.2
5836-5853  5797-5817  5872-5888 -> -0.4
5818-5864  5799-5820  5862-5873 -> -0.5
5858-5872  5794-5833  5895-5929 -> 0.4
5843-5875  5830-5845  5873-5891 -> -0.8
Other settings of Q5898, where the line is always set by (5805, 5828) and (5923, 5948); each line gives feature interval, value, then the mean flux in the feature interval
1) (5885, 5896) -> 0.182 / 196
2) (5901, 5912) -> -0.046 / 240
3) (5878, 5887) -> 0.038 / 224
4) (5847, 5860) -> -0.011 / 238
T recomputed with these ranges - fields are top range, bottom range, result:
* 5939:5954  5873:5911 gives 1.03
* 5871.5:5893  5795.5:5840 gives 0.92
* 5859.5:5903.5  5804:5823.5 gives 0.92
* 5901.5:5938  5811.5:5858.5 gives 0.97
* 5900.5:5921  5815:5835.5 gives 0.98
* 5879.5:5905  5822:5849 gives 0.89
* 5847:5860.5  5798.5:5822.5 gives 0.98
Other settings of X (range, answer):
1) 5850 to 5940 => 226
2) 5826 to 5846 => 241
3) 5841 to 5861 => 240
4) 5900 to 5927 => 235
